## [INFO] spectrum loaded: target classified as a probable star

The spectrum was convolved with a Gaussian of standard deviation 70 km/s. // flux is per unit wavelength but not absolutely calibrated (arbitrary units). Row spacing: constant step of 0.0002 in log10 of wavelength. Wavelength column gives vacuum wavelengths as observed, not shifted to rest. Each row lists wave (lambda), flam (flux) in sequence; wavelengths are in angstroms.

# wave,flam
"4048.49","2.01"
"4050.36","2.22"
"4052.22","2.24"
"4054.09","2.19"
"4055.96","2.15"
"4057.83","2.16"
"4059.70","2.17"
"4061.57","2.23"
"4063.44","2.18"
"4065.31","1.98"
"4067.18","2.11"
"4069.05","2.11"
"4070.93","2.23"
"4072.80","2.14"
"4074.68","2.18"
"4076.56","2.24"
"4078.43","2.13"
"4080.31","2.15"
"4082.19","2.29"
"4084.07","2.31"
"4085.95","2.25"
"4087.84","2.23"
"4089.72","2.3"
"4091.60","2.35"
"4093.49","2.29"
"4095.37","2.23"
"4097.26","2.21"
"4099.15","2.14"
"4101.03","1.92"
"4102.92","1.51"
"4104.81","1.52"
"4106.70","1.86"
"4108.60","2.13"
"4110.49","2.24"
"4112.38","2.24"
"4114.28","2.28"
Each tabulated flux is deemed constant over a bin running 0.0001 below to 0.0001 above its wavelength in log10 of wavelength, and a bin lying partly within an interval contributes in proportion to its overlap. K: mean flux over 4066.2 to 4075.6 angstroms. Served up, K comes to 2.15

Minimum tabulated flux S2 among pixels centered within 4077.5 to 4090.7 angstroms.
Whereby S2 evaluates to 2.13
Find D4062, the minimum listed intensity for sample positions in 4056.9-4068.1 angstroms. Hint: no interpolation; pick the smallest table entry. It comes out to 1.98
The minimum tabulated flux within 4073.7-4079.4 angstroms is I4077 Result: 2.13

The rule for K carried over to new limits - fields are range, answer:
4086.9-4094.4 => 2.29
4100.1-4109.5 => 1.78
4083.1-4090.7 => 2.27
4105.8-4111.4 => 2.08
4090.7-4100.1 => 2.24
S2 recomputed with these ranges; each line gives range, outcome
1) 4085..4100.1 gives 2.14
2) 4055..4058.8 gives 2.15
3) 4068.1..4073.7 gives 2.11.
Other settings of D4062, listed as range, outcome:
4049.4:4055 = 2.19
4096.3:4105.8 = 1.51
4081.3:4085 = 2.29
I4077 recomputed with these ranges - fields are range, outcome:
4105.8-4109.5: 1.86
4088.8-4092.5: 2.3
